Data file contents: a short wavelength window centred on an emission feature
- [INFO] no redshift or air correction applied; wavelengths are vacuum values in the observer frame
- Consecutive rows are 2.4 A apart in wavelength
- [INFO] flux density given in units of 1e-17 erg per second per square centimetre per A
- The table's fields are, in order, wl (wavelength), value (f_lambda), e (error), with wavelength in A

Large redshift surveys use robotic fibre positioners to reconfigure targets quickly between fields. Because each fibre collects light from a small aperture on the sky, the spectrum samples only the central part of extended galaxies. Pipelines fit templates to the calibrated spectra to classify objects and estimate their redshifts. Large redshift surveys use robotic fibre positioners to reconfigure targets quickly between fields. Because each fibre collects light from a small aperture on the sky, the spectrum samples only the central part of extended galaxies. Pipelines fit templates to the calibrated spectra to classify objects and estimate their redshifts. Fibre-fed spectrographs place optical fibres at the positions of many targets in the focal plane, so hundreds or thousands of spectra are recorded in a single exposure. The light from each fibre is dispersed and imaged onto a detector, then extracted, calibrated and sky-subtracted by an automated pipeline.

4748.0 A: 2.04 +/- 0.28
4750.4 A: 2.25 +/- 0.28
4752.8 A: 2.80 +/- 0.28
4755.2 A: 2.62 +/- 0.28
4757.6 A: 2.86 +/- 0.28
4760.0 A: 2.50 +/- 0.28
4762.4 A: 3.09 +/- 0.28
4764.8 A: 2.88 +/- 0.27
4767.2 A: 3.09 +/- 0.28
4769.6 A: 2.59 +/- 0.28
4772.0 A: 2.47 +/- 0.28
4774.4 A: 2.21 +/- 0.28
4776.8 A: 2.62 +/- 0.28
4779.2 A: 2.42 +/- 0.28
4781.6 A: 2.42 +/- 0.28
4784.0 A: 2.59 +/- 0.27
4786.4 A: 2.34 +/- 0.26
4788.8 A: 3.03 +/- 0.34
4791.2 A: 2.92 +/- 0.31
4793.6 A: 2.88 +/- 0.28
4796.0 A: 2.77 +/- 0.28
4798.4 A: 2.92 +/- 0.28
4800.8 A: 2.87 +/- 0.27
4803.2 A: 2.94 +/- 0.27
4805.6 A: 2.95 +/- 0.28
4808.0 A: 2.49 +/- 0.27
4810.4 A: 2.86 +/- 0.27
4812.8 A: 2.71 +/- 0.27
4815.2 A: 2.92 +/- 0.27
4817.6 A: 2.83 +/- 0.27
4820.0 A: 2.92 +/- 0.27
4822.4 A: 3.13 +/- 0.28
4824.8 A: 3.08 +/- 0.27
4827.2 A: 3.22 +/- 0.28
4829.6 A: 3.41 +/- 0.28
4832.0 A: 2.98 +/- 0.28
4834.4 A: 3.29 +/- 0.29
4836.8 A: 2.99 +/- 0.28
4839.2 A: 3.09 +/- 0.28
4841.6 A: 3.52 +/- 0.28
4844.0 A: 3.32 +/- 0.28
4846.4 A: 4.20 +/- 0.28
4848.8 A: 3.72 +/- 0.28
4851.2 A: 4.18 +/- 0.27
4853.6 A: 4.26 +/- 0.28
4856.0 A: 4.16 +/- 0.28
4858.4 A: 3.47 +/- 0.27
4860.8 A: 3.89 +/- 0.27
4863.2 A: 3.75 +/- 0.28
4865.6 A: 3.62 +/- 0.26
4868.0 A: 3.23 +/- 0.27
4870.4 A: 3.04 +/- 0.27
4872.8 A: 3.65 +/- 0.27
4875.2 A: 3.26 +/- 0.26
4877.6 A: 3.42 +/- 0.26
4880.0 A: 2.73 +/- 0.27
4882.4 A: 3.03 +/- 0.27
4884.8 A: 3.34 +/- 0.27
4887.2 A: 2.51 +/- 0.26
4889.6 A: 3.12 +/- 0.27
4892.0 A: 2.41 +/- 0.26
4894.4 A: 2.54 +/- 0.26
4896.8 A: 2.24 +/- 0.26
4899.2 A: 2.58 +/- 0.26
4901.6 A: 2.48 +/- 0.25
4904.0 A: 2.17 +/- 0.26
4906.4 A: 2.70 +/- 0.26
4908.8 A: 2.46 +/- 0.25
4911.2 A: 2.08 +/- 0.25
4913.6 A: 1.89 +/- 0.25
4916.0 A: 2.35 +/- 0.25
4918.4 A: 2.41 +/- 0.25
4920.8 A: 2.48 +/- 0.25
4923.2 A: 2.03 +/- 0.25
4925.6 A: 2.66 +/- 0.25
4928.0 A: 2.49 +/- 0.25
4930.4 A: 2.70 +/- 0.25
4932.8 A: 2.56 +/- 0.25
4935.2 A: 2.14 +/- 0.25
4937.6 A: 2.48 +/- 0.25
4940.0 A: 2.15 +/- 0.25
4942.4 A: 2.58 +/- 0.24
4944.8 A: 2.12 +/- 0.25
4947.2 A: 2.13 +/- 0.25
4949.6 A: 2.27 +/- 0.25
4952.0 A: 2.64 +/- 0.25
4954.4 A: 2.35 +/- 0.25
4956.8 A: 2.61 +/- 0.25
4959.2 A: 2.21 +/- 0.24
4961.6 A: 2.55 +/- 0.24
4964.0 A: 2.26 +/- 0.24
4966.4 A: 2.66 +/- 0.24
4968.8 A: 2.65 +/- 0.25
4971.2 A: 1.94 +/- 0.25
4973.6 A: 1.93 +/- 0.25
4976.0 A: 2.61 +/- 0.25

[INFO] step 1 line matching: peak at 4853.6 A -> C III]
